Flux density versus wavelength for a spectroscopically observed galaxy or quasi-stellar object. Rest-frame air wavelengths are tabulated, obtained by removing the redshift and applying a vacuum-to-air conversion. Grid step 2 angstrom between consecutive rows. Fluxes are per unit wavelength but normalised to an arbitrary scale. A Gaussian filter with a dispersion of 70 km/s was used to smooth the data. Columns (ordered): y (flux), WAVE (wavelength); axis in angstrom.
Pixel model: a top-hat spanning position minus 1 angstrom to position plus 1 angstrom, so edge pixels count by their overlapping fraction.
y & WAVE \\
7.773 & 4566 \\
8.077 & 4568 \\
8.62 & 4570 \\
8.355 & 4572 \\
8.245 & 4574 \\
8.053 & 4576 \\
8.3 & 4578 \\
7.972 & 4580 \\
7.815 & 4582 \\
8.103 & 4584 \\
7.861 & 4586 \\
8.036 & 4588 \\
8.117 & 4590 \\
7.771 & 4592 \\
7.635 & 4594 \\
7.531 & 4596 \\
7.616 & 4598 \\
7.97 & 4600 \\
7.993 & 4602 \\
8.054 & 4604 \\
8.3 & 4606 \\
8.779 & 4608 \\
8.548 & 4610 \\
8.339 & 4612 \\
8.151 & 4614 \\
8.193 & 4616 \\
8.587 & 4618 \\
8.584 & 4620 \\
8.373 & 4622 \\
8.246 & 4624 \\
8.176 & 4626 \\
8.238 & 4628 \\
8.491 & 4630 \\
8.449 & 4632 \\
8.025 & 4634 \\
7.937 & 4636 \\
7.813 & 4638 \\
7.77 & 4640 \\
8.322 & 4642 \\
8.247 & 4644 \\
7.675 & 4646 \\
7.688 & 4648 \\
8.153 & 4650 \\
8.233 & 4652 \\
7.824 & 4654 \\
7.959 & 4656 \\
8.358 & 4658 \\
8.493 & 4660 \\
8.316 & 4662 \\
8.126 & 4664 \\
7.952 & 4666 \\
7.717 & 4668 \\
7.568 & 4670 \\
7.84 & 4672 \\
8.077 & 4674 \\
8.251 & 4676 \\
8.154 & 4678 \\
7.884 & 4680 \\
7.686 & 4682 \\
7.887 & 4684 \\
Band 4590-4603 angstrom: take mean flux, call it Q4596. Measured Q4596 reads 7.78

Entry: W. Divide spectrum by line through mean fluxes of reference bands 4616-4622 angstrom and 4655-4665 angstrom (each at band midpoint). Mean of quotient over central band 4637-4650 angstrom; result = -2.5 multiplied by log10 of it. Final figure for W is 0.054 mag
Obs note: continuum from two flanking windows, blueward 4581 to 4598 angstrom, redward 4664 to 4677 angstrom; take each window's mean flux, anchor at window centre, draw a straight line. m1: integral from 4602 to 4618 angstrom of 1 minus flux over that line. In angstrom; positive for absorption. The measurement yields -1.0 angstrom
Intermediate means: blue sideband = 7.84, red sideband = 7.92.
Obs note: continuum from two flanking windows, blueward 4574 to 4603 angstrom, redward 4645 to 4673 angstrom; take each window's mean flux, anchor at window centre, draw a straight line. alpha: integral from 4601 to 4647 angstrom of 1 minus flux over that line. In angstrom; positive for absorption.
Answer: -1.57 angstrom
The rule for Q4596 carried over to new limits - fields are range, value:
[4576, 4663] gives 8.12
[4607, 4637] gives 8.34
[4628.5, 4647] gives 8.09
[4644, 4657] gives 7.95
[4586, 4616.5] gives 8.06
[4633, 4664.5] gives 8.06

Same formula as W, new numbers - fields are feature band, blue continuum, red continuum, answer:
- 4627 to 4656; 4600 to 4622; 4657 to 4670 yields 0.02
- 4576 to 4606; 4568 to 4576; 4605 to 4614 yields 0.06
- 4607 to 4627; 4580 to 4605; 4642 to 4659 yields -0.06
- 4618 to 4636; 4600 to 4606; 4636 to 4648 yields -0.04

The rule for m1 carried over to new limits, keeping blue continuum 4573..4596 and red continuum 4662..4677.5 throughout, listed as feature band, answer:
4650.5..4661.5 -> -0.29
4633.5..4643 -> 0.00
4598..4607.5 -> -0.12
